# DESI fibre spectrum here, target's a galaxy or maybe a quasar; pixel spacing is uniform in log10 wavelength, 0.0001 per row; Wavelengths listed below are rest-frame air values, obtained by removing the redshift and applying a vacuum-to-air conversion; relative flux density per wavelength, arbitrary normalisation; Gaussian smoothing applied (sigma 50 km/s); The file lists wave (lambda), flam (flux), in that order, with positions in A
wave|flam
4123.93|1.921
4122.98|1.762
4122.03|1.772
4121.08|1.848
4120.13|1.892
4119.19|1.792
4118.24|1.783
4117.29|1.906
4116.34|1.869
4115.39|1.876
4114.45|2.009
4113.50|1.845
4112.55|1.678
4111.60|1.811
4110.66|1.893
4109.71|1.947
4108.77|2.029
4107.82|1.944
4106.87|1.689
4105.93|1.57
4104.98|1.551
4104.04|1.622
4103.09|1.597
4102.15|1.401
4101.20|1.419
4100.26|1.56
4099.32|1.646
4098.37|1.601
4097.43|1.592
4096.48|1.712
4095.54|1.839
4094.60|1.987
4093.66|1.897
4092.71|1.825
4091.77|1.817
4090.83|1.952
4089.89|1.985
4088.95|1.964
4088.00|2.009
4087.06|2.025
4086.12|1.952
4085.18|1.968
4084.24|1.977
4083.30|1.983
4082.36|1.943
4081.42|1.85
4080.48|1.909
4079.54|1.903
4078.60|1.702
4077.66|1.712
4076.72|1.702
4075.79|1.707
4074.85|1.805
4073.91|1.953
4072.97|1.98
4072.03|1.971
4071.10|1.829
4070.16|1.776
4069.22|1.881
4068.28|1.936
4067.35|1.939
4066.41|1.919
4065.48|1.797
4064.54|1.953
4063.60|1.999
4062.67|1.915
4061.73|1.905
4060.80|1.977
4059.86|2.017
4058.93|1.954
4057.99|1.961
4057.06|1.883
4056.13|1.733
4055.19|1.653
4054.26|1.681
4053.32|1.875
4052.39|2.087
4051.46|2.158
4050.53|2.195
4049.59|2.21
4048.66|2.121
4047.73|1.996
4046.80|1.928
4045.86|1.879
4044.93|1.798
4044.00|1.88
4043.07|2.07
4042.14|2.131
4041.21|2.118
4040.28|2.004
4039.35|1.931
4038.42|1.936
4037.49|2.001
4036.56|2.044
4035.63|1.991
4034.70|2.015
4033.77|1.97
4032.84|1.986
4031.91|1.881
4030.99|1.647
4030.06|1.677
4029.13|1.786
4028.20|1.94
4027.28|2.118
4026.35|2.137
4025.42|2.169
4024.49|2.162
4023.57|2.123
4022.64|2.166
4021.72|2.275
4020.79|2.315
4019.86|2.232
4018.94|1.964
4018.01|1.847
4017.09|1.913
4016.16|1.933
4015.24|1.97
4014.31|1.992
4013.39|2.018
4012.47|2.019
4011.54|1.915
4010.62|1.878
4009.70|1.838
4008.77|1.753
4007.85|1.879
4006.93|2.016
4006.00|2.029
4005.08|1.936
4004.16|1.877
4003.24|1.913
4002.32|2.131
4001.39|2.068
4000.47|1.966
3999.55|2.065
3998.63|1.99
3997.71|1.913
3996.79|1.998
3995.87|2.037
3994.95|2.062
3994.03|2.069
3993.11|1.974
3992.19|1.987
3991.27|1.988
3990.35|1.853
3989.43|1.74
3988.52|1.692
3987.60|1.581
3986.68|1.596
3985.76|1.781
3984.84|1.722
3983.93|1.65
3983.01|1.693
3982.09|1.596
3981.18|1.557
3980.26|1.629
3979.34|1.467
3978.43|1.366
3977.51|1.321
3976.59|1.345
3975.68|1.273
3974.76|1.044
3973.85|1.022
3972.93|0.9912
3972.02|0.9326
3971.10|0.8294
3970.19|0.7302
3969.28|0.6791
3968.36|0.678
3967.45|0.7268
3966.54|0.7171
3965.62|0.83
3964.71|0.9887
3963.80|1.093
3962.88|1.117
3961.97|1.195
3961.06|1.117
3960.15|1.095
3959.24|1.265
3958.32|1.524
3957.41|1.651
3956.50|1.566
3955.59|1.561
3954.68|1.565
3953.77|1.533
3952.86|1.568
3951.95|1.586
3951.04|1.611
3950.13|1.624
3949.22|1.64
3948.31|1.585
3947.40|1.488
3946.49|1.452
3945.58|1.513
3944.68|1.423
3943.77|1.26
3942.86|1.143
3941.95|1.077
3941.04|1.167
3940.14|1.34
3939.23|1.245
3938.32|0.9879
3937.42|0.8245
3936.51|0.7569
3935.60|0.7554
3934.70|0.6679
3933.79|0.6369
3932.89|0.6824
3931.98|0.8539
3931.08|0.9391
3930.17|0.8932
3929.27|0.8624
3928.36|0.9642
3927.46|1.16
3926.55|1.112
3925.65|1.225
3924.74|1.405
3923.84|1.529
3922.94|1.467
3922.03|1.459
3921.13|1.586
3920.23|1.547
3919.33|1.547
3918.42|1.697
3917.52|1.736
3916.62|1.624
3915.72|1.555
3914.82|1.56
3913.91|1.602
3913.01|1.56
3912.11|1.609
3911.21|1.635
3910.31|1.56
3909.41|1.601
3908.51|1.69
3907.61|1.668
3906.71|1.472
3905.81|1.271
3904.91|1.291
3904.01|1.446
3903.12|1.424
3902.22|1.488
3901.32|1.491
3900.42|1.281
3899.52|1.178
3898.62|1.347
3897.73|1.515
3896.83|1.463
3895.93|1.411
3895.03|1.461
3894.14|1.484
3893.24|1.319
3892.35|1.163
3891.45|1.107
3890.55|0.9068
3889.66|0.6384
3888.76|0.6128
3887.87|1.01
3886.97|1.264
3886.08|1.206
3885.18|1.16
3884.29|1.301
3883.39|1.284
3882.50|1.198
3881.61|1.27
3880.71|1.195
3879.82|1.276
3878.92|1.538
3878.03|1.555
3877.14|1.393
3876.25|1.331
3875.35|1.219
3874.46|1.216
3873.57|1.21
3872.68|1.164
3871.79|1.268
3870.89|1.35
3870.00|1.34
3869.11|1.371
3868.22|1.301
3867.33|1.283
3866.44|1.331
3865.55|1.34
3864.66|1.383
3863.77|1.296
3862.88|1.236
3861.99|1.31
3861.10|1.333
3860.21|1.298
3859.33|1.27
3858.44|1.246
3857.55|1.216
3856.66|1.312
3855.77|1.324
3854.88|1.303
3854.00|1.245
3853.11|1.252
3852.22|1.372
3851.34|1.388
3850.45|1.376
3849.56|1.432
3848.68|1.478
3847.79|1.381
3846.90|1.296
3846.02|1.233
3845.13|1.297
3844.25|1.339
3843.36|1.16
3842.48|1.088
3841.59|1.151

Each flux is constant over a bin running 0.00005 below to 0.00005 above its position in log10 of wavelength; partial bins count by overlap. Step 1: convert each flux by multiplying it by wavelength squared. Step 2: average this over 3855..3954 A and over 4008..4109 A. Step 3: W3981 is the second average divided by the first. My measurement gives 1.58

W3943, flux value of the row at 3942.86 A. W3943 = 1.143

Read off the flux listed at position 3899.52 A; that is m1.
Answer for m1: 1.178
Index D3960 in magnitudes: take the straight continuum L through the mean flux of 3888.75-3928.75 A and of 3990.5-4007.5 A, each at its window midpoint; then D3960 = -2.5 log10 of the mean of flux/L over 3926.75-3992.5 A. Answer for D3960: 0.35 mag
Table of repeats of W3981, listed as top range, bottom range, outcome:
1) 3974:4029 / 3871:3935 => 1.51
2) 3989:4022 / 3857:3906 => 1.65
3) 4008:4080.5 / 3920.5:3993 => 1.59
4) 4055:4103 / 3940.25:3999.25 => 1.36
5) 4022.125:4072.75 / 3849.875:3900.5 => 1.68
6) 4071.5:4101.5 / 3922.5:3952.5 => 1.68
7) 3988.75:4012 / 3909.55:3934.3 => 1.52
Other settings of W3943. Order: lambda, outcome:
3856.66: 1.312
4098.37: 1.601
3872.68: 1.164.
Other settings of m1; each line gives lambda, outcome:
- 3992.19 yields 1.987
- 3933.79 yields 0.6369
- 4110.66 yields 1.893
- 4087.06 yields 2.025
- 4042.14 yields 2.131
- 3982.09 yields 1.596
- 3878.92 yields 1.538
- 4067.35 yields 1.939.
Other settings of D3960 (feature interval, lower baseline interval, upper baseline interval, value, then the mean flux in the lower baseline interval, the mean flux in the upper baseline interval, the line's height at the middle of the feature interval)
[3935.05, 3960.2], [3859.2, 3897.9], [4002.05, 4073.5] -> 0.163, 1.26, 1.97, 1.57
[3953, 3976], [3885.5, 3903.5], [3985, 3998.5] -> 0.450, 1.24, 1.88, 1.7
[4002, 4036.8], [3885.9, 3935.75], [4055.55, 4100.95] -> -0.189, 1.3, 1.87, 1.67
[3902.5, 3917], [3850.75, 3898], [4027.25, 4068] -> -0.095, 1.27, 1.95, 1.41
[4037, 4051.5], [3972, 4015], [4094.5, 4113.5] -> -0.166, 1.76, 1.7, 1.73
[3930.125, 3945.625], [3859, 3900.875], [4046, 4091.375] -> 0.418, 1.26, 1.92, 1.47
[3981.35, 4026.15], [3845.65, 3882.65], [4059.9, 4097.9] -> -0.152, 1.31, 1.89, 1.69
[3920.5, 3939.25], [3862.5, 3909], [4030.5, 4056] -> 0.374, 1.3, 1.97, 1.48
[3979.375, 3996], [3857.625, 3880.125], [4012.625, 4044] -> 0.036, 1.31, 2.01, 1.83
